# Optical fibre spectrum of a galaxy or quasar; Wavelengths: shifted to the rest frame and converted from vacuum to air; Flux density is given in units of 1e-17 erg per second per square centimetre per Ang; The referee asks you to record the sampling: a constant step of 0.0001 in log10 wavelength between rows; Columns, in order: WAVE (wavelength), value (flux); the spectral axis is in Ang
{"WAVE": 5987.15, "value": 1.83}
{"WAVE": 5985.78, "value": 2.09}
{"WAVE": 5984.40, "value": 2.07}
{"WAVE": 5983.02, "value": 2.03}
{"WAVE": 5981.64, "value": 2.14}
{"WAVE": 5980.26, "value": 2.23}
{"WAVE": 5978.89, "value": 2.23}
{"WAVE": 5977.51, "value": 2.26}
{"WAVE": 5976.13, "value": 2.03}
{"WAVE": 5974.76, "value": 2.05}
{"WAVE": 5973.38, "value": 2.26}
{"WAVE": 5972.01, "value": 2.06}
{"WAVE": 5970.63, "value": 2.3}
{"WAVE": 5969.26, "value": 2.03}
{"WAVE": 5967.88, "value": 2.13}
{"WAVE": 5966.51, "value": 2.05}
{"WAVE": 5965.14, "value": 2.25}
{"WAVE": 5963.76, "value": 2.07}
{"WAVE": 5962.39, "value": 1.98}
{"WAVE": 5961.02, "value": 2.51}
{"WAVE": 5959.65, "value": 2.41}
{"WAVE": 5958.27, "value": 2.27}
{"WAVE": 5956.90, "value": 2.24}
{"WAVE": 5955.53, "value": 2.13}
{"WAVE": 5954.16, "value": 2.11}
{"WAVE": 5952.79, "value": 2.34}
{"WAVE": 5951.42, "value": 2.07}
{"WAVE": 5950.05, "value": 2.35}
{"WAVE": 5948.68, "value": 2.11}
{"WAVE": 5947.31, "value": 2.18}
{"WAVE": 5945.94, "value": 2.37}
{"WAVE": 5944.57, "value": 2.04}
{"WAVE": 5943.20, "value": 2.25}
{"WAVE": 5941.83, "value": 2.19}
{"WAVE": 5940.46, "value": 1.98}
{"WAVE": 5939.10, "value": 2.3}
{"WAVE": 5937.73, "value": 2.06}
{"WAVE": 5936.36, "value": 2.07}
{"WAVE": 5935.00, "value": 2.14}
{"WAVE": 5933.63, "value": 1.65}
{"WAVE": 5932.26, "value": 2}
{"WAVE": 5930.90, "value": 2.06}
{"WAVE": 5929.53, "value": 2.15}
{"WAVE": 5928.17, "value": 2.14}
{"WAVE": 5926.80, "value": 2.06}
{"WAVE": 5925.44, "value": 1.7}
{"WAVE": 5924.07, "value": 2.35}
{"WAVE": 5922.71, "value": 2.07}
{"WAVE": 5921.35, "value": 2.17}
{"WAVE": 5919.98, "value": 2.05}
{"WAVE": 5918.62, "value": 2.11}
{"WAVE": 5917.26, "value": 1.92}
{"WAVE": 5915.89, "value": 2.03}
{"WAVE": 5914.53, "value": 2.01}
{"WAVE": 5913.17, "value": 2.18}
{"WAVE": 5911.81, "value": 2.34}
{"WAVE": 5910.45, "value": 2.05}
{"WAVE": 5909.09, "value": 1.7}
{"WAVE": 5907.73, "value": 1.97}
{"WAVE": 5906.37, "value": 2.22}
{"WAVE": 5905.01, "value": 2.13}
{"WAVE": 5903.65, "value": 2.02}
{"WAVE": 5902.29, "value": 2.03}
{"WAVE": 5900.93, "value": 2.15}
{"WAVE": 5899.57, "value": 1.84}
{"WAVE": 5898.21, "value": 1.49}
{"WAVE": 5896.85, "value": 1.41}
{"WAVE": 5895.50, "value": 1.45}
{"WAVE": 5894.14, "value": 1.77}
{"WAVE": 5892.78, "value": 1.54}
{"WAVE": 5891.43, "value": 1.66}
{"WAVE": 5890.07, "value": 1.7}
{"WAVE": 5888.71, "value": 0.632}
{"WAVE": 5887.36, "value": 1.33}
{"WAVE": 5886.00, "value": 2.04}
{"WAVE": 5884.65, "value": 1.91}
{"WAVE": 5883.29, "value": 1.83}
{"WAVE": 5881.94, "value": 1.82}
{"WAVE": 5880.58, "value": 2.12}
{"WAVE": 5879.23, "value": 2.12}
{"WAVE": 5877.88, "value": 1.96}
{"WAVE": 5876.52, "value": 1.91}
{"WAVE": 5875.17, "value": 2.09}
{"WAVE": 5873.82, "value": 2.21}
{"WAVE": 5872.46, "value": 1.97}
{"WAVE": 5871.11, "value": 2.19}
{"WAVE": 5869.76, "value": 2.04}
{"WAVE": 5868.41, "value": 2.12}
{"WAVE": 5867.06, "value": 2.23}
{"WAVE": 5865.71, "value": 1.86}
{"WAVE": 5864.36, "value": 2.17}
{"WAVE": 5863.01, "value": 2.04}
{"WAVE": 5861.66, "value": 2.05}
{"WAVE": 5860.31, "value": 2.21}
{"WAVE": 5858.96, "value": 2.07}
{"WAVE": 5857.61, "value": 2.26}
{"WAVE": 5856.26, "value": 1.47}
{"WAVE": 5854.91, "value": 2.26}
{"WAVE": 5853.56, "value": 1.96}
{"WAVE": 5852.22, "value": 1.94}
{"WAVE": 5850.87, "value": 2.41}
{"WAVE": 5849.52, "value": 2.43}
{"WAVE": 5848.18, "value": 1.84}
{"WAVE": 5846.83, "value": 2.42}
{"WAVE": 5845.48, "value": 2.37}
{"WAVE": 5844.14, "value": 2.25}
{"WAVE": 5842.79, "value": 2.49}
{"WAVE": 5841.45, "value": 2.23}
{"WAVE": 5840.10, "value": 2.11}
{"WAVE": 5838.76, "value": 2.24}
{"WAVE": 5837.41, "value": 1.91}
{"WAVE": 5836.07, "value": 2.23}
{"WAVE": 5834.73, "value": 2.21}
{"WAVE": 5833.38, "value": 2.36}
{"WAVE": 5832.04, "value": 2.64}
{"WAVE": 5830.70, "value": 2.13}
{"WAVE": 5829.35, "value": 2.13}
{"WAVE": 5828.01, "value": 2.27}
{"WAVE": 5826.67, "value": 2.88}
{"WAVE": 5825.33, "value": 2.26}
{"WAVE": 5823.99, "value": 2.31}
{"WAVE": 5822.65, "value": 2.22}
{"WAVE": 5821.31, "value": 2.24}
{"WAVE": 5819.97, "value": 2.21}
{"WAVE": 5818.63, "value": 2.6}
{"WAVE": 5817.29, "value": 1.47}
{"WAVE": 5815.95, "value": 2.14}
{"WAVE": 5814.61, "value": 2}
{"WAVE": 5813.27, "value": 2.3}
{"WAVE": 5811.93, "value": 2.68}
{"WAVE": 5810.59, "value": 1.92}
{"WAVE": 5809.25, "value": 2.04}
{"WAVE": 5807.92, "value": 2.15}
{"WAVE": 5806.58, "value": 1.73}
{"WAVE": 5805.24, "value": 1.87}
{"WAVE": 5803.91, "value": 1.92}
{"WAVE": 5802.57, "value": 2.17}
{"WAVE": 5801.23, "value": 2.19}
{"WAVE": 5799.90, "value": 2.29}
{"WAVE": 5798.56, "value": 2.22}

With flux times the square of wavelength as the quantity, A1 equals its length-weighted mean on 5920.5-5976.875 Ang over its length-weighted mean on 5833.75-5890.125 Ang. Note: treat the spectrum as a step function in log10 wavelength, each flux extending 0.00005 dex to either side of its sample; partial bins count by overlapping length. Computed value 1.1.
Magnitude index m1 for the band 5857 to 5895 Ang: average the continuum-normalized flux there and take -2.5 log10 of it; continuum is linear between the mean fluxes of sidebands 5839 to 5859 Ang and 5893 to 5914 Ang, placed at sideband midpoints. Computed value 0.07 mag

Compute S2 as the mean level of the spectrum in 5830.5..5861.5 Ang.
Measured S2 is 2.19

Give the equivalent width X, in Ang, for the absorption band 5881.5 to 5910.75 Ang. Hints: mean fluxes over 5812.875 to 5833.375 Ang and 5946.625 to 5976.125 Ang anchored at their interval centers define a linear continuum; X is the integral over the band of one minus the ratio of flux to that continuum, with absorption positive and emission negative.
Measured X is 6.1 Ang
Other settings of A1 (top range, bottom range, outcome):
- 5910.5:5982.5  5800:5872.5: 1.02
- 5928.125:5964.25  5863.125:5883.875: 1.08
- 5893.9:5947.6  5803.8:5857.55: 0.95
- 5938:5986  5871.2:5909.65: 1.22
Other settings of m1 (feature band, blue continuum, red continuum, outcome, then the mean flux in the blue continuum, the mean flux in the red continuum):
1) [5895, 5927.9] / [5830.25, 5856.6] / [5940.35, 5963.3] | 0.118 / 2.2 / 2.21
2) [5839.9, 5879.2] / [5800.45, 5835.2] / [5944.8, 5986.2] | 0.034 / 2.19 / 2.18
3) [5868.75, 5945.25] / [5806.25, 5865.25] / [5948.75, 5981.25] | 0.123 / 2.19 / 2.19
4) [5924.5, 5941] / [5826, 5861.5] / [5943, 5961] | 0.100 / 2.22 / 2.23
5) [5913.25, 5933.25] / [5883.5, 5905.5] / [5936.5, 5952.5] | -0.048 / 1.69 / 2.17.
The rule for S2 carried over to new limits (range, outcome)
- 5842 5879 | 2.12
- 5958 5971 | 2.2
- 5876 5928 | 1.89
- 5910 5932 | 2.09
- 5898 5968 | 2.1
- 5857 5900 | 1.88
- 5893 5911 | 1.85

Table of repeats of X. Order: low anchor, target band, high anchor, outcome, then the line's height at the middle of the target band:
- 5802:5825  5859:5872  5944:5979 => 0.3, 2.14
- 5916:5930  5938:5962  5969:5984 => -1.3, 2.11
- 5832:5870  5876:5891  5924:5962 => 2.8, 2.16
